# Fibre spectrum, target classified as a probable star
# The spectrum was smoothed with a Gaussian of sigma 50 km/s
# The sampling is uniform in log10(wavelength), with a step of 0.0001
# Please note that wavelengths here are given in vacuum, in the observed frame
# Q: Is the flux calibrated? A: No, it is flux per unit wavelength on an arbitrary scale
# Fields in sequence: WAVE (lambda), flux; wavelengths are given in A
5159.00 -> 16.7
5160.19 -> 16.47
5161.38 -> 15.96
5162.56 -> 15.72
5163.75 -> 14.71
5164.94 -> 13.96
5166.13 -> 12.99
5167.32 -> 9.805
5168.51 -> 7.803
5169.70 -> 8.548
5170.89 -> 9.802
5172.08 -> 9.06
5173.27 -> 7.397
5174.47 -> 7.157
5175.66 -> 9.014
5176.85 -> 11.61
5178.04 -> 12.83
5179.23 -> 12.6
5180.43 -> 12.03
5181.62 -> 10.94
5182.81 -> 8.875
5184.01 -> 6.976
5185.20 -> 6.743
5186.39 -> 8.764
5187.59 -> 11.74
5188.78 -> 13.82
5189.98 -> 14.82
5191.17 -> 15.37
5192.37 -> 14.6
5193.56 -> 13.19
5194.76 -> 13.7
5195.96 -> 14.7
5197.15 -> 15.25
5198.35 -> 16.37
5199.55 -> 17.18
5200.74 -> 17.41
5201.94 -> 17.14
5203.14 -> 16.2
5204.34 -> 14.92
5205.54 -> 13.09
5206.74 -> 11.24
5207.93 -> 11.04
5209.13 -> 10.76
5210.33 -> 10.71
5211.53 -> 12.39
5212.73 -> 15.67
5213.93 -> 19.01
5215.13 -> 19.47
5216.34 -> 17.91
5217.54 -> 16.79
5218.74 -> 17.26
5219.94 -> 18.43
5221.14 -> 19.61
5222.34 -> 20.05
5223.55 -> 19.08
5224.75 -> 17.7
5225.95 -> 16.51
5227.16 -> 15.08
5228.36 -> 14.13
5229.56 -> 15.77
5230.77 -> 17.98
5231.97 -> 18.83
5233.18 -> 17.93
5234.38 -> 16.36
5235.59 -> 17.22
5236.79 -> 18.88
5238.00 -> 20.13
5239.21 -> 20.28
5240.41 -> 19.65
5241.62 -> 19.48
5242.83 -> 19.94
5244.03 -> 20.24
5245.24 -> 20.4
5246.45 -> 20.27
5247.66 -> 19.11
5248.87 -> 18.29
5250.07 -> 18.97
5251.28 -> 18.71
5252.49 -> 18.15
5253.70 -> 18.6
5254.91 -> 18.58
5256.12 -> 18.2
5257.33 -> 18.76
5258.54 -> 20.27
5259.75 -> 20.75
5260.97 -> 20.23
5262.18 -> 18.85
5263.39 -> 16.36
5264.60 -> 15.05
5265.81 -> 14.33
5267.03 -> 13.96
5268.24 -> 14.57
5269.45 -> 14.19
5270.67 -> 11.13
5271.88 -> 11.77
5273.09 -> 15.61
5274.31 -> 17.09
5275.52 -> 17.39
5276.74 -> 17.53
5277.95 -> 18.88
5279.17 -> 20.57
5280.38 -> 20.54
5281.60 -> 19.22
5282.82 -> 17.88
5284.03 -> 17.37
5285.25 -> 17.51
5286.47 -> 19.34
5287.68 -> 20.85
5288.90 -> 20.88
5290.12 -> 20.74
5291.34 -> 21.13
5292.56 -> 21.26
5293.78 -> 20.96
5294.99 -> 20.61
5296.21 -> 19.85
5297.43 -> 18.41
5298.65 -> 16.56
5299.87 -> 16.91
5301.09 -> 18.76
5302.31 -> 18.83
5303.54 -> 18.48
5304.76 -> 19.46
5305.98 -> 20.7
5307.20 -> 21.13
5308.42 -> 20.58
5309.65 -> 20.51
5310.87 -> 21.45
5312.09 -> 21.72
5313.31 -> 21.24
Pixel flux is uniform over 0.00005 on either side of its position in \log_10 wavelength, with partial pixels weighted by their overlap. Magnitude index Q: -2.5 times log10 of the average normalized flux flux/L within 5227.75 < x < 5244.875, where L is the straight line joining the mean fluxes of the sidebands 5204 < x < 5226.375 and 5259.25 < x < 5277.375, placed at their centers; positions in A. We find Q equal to -0.16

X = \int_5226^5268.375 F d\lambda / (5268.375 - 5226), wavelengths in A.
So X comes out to 18.1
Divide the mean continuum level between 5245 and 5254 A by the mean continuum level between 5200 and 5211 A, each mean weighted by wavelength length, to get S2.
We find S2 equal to 1.4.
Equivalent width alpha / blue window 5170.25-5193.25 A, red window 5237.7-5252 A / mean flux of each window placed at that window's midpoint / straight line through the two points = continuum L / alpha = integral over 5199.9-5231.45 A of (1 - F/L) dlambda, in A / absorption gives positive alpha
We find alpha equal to -1.00 A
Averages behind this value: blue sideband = 10.8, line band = 16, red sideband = 19.6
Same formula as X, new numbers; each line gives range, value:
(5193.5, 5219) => 15.1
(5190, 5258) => 17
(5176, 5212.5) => 12.9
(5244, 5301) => 18.2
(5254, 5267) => 18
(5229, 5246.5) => 18.9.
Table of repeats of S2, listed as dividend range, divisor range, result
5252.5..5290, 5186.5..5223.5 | 1.15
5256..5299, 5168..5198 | 1.62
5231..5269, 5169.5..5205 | 1.49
